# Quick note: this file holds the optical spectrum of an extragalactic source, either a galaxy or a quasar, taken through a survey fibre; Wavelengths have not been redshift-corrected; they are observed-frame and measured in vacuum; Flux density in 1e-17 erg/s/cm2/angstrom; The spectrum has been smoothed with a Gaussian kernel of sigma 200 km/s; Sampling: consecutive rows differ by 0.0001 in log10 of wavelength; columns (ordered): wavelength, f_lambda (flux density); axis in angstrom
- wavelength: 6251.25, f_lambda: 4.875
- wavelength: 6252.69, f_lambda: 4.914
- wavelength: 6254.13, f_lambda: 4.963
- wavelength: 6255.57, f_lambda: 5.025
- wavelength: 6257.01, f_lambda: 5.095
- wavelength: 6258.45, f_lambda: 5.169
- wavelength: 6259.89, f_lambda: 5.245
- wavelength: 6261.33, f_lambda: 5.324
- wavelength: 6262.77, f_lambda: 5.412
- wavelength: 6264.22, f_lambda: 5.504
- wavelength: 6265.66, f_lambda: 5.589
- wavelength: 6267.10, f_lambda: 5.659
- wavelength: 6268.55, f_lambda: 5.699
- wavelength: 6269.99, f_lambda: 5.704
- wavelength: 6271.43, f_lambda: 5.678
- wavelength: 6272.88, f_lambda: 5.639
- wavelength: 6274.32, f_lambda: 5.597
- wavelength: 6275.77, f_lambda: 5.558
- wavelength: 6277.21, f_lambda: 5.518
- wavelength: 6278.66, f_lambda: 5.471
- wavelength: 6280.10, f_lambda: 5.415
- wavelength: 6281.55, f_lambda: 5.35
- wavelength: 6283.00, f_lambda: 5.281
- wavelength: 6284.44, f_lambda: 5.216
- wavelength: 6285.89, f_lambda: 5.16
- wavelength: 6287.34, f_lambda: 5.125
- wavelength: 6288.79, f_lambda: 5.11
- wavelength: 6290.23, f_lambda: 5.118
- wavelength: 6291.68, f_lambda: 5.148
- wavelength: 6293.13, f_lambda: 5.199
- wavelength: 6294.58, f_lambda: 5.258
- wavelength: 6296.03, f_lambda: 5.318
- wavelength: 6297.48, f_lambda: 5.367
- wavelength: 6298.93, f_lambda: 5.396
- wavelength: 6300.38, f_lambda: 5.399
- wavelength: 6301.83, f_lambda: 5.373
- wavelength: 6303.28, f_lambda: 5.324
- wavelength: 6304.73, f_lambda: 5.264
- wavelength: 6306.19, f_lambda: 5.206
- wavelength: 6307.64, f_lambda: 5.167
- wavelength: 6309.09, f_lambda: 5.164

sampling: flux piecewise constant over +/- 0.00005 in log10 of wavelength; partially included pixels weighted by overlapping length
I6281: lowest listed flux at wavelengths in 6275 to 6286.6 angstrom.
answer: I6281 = 5.16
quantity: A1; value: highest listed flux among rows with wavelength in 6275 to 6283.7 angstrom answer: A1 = 5.558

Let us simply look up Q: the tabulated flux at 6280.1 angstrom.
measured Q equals 5.415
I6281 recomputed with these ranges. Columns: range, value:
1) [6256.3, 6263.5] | 5.095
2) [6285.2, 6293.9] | 5.11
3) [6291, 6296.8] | 5.148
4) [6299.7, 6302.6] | 5.373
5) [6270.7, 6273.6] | 5.639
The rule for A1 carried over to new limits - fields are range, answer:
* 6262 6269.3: 5.699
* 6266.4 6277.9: 5.704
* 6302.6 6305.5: 5.324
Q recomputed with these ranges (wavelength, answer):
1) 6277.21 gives 5.518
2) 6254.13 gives 4.963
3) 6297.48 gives 5.367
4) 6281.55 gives 5.35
